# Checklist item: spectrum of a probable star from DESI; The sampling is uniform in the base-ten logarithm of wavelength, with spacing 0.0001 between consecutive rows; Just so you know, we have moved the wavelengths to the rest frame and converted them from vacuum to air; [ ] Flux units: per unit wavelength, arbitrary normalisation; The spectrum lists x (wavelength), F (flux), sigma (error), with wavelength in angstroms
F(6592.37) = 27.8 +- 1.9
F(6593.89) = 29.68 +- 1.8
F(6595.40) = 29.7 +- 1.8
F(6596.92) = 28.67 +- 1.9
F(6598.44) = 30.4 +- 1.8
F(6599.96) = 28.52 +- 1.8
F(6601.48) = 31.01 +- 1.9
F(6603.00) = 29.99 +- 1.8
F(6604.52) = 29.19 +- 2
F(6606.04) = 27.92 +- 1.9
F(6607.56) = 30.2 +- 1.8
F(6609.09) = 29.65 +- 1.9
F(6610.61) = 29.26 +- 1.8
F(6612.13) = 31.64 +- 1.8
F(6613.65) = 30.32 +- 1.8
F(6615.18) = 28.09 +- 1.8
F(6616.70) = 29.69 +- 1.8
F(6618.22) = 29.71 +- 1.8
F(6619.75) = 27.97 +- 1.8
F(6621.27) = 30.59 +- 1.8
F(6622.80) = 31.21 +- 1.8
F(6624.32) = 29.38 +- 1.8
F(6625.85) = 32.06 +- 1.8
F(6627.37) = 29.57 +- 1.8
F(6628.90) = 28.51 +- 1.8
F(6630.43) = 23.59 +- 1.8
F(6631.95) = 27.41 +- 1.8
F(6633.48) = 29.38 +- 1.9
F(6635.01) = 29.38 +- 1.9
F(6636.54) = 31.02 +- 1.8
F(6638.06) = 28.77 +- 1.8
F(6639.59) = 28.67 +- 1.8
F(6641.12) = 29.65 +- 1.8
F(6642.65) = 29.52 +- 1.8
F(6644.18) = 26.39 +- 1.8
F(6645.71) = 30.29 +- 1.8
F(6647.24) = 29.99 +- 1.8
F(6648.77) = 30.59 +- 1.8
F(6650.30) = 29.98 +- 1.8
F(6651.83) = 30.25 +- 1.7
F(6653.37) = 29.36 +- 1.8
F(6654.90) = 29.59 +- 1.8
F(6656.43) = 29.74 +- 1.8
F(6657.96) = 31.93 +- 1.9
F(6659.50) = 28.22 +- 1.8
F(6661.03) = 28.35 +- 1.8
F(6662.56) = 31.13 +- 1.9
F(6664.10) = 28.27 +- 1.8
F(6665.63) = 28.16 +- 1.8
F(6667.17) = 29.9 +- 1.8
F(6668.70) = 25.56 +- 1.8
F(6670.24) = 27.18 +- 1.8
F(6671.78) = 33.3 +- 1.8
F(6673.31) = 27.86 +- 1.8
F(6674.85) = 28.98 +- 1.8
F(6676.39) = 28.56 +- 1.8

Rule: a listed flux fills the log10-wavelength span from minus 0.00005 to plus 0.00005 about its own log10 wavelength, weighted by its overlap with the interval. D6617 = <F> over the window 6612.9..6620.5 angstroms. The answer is 29.1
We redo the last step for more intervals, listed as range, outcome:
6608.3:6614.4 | 30.2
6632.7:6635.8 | 29.3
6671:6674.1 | 30.6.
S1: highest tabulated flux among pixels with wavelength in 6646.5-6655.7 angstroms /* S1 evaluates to 30.59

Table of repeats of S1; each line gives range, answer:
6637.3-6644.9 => 29.65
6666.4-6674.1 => 33.3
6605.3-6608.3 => 30.2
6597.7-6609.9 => 31.01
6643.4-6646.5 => 30.29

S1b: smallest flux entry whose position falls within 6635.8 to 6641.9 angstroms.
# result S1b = 28.67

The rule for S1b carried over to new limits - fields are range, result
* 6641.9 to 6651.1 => 26.39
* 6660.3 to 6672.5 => 25.56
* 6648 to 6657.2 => 29.36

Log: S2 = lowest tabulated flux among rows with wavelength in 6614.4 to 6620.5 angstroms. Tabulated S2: 27.97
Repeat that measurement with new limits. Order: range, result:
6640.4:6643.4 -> 29.52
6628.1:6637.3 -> 23.59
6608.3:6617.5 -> 28.09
